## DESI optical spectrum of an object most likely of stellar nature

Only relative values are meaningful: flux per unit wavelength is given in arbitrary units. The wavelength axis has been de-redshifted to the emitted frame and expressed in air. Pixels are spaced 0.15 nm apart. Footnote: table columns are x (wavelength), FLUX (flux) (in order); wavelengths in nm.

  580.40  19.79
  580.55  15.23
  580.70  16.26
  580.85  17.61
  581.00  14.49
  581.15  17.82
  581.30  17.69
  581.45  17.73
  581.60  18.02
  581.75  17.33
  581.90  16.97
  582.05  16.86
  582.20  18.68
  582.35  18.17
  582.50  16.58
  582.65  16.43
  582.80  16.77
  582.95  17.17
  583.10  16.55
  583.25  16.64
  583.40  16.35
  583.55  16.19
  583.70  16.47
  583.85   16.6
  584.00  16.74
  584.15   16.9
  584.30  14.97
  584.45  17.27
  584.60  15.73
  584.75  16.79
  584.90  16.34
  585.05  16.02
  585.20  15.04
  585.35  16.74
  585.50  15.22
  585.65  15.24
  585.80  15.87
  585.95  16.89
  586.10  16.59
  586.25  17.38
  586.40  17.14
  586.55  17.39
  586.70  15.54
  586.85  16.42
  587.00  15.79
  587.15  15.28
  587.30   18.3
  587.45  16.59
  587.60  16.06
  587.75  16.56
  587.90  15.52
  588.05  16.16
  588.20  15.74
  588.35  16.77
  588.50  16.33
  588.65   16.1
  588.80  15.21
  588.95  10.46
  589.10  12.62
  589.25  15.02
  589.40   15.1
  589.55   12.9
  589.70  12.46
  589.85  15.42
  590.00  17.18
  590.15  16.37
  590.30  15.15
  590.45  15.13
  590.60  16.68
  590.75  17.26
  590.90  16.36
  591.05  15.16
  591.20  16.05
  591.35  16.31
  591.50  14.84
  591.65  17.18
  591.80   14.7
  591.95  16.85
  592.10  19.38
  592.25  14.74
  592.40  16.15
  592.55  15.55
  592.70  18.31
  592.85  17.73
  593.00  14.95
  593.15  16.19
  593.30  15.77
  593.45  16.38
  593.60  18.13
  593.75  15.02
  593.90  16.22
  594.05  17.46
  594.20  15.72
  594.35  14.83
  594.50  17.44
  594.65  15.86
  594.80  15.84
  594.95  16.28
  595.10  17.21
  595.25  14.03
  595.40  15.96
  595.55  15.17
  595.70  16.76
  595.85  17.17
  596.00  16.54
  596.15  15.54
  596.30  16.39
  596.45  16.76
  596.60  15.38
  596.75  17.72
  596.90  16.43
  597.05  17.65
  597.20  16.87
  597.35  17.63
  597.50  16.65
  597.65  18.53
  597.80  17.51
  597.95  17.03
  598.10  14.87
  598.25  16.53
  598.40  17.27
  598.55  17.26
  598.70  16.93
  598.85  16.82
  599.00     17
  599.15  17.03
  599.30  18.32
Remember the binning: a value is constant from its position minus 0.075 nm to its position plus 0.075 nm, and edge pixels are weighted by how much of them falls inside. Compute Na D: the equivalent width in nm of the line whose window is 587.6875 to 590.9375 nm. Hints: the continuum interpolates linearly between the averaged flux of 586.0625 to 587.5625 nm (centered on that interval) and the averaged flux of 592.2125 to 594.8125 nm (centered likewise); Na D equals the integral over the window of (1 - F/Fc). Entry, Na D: 0.24 nm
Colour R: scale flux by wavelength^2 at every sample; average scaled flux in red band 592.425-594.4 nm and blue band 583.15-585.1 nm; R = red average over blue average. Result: 1.03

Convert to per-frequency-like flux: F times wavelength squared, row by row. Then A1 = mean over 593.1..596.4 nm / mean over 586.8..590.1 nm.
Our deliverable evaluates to 1.08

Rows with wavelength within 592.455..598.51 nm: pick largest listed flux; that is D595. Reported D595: 18.53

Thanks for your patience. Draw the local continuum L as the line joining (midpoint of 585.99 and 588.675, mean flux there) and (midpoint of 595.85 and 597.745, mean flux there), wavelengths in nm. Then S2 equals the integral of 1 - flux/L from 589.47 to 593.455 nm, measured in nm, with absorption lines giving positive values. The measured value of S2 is 0.16 nm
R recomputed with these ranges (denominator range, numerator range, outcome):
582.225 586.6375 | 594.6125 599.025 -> 1.05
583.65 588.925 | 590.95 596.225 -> 1.02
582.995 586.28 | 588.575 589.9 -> 0.87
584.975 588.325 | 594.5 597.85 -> 1.05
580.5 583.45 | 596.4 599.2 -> 1.05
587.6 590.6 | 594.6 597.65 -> 1.11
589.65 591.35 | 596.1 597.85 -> 1.09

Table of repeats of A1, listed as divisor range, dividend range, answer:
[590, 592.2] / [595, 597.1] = 1.02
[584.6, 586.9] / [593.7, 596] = 1.02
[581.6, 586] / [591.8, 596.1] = 1.02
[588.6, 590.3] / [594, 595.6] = 1.13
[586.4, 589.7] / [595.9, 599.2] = 1.12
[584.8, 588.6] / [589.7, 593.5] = 1.01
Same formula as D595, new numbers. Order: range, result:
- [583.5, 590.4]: 18.3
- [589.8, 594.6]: 19.38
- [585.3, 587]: 17.39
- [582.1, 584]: 18.68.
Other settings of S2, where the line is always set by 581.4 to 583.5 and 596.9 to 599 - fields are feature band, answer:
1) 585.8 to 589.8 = 0.34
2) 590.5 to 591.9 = 0.08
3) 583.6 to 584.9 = 0.05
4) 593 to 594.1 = 0.05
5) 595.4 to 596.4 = 0.05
